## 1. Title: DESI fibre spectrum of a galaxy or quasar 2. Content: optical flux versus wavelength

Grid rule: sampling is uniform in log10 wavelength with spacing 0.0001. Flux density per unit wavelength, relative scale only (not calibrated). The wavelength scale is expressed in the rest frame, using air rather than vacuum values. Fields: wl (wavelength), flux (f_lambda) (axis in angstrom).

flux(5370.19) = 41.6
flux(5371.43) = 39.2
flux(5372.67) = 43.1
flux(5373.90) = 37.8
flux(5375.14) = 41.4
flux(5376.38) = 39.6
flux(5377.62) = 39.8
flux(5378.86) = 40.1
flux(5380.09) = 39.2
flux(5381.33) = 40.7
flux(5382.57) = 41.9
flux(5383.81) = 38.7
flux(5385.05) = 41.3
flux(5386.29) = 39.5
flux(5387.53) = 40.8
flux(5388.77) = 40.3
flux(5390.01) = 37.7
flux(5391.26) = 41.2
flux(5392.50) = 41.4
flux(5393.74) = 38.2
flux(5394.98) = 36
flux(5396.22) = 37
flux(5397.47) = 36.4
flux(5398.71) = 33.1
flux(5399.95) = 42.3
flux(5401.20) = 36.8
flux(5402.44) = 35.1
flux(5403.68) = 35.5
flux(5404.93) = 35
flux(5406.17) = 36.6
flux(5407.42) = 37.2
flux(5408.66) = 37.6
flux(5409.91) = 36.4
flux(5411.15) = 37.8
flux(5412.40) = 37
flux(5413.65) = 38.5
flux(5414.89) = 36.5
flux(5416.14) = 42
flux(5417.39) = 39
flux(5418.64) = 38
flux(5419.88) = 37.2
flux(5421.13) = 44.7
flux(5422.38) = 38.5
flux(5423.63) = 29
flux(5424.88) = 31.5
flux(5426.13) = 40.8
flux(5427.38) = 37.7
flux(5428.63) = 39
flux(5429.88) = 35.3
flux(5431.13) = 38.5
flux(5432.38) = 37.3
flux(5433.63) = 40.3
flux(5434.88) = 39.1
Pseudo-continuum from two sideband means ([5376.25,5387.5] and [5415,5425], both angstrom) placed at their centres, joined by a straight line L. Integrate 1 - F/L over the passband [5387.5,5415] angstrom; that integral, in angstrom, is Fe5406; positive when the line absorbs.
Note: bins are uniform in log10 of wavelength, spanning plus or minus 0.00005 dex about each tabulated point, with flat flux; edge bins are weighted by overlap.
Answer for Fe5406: 1.0 angstrom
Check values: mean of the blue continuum 40.2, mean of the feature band 37.5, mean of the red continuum 37.7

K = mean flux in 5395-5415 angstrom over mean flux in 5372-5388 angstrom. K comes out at 0.91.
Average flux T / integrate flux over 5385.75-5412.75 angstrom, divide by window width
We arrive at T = 37.7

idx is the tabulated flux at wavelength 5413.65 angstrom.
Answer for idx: 38.5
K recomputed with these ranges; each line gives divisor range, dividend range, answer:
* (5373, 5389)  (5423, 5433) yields 0.90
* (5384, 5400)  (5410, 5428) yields 0.97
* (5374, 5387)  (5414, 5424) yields 0.96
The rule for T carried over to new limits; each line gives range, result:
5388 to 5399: 38.1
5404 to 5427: 37.4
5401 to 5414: 36.6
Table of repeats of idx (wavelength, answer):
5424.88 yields 31.5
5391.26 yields 41.2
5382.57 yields 41.9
